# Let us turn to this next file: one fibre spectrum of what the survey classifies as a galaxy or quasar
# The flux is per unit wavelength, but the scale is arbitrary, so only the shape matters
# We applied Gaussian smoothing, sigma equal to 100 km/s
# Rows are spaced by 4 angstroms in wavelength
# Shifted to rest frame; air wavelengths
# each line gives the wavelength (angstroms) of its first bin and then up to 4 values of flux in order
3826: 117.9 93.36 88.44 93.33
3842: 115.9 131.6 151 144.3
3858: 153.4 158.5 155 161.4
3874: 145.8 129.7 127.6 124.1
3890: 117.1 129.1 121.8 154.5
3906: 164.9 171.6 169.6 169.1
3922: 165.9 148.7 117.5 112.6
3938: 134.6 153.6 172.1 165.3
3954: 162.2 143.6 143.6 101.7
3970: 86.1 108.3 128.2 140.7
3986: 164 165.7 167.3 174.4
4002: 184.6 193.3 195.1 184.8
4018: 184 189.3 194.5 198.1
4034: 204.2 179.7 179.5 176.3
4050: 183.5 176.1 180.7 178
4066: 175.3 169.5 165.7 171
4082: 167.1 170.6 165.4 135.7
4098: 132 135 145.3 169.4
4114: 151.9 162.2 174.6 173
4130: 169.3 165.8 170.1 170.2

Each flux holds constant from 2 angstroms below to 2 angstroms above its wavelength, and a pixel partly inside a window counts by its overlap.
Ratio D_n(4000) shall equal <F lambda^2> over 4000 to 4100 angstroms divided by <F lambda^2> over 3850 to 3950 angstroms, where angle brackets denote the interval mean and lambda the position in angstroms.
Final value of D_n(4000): 1.30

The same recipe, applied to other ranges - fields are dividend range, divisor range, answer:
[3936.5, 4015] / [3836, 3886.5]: 1.18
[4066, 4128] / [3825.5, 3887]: 1.37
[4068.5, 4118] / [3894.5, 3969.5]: 1.16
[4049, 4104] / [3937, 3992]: 1.23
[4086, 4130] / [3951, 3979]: 1.33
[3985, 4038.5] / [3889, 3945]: 1.33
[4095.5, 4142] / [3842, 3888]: 1.27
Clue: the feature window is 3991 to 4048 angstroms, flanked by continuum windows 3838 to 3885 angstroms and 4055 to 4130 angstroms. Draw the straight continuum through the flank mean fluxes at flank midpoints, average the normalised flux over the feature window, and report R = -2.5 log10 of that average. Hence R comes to -0.19 mag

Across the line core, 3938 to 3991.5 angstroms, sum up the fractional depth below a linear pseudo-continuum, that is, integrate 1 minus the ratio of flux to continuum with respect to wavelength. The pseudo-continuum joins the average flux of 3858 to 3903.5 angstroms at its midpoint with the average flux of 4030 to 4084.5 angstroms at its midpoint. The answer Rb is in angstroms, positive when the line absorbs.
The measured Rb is 5.7 angstroms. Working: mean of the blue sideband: 139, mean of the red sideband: 178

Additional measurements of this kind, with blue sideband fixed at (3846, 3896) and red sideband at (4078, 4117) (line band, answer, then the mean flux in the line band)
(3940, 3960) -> -1.92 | 159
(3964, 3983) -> 4.56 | 112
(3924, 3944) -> 1.54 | 133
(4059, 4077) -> -2.43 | 173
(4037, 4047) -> -1.86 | 179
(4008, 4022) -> -3.67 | 188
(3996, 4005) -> -1.99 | 181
